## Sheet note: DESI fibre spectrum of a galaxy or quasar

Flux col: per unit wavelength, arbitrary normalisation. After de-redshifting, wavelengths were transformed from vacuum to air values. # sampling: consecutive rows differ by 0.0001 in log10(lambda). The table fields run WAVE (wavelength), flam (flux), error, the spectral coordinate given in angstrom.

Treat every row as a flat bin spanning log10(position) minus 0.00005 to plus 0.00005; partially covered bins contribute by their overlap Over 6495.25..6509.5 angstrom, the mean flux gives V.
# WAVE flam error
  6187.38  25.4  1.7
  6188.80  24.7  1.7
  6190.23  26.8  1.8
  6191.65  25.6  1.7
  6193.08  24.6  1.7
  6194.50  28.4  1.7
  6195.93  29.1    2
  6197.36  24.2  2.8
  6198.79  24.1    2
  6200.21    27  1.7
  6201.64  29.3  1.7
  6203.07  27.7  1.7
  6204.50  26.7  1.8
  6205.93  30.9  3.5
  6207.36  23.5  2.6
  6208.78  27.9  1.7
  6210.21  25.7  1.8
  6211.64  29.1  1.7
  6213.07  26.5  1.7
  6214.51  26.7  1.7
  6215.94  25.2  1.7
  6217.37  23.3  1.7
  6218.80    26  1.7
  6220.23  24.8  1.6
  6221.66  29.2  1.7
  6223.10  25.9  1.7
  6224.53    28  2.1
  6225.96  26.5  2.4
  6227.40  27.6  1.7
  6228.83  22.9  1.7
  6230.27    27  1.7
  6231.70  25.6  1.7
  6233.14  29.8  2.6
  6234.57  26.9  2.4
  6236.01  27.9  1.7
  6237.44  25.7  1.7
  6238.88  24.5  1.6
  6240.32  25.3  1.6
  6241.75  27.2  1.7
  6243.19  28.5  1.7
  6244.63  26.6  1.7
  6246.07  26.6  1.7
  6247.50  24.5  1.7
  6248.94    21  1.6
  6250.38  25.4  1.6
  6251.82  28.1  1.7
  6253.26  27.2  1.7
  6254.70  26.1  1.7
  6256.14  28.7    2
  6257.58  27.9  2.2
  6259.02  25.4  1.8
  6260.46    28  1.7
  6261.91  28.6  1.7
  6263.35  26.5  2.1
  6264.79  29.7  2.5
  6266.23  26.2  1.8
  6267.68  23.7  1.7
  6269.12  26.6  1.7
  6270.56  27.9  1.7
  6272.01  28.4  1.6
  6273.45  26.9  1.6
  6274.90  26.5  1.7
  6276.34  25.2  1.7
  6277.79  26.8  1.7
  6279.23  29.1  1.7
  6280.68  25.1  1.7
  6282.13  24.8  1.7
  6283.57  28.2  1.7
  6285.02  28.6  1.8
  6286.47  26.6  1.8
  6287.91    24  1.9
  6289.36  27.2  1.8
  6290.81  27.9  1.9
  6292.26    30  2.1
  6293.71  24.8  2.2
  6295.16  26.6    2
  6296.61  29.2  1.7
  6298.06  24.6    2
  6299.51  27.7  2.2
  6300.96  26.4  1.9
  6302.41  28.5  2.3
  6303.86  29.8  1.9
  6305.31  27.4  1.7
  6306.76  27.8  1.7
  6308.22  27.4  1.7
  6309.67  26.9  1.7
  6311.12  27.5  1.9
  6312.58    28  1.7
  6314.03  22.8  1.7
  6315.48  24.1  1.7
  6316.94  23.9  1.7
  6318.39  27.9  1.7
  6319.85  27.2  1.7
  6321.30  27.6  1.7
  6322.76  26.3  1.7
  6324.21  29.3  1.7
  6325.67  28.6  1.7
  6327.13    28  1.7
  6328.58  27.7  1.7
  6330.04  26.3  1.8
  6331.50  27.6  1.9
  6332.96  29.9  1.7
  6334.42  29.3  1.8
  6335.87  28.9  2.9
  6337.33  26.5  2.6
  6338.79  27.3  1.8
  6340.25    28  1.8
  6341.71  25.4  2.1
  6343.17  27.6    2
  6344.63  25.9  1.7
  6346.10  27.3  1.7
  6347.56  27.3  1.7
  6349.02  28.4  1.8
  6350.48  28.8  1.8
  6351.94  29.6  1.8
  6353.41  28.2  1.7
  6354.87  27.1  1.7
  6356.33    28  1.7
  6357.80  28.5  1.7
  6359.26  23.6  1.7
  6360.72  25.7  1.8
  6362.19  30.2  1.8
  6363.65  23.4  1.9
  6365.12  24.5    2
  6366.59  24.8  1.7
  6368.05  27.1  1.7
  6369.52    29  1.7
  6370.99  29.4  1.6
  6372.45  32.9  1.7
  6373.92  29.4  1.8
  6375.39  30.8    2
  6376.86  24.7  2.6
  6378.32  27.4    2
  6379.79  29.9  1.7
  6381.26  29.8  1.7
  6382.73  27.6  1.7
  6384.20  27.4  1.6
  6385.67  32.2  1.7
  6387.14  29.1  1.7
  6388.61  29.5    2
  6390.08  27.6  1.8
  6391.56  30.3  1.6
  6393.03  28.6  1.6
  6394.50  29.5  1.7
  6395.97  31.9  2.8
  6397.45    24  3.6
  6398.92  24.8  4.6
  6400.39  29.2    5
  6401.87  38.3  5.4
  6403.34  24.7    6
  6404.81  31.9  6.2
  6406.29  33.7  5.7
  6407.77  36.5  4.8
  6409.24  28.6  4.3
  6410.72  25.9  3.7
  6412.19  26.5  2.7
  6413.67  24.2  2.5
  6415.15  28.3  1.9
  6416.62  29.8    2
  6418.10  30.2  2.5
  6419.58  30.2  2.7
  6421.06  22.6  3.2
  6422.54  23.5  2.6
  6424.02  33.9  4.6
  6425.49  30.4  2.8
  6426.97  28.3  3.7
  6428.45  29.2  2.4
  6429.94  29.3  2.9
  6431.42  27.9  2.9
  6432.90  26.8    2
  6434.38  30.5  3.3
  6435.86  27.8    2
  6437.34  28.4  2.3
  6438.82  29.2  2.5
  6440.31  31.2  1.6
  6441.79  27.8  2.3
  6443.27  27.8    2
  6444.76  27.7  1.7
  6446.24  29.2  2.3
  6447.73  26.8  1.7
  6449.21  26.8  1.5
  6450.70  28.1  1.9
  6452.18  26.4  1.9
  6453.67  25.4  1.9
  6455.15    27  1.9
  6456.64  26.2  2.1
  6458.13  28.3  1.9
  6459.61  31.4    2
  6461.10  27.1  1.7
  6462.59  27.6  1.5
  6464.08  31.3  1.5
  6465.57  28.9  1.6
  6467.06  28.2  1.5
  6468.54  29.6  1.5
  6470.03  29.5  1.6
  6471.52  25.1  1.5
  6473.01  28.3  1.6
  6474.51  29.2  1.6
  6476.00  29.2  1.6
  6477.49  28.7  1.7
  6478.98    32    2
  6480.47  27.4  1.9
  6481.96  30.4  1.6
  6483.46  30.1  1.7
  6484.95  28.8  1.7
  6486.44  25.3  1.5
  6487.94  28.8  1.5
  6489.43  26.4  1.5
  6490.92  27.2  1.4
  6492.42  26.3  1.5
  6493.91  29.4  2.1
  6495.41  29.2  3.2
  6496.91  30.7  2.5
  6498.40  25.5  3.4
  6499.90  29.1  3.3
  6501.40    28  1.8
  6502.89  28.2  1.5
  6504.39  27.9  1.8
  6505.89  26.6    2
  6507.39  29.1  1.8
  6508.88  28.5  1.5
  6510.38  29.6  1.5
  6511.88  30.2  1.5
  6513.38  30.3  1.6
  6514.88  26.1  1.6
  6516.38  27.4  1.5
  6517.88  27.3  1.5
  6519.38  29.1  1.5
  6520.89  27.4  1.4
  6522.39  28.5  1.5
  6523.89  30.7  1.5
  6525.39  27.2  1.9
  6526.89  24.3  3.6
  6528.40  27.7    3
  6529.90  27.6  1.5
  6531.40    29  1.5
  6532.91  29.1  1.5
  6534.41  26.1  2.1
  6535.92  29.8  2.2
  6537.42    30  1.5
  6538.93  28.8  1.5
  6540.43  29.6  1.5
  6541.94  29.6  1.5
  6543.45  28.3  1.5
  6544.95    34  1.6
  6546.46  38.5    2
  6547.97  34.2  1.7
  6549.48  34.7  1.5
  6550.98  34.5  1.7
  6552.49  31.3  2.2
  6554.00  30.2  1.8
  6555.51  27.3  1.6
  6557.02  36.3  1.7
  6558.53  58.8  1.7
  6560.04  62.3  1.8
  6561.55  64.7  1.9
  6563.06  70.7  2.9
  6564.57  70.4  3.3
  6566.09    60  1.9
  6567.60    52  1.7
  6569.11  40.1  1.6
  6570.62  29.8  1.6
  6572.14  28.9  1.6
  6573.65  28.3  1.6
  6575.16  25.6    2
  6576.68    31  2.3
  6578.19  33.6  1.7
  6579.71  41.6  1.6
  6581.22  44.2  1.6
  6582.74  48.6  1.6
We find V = 28.2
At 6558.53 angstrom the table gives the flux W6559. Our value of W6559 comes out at 58.8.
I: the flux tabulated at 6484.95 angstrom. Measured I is 28.8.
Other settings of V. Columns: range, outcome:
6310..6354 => 27.4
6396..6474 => 28.5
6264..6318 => 26.8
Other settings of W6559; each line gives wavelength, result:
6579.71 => 41.6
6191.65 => 25.6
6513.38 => 30.3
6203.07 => 27.7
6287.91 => 24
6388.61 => 29.5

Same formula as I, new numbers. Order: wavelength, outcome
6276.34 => 25.2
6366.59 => 24.8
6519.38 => 29.1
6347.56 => 27.3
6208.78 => 27.9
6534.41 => 26.1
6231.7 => 25.6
